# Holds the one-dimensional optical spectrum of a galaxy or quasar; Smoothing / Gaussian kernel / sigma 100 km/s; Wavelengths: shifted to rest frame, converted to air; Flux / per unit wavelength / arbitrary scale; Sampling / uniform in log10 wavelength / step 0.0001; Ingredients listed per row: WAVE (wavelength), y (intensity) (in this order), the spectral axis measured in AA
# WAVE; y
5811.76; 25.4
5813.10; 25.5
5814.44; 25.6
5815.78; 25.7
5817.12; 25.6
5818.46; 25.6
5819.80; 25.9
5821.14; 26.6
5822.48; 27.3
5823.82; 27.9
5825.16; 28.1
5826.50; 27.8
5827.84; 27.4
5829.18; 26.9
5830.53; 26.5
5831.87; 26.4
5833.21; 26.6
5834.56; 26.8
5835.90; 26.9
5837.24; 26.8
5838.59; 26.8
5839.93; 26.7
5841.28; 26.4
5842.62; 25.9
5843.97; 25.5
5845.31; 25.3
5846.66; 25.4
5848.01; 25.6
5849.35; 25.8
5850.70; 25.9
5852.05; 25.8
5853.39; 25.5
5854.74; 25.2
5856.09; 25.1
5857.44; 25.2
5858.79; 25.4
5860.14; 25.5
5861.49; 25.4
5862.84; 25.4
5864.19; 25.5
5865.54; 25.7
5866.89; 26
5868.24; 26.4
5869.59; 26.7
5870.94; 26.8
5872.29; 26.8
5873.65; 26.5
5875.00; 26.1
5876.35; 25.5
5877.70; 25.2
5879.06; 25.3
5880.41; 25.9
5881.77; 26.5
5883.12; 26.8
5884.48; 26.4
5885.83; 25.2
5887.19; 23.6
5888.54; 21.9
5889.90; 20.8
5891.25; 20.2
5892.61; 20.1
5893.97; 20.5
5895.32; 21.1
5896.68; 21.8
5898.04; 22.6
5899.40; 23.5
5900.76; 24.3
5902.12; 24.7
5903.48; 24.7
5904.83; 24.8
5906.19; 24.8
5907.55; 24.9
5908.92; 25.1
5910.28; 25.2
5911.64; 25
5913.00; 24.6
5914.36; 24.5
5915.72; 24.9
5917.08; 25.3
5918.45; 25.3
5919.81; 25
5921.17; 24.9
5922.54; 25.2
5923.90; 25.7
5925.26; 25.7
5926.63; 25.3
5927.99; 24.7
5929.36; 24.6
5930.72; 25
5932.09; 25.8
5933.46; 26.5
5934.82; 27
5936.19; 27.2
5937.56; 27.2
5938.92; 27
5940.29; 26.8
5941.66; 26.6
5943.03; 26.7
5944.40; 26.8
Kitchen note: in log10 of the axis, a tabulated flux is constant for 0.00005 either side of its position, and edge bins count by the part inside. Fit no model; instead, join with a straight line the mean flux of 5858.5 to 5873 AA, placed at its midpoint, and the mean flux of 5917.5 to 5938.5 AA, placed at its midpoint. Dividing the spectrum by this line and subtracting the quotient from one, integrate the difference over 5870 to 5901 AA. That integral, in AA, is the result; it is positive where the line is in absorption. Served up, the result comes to 2.17 AA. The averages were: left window 26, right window 25.7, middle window 24.1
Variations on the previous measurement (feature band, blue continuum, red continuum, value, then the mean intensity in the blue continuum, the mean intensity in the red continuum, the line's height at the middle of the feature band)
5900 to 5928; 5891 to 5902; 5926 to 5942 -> -1.3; 22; 26.1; 23.9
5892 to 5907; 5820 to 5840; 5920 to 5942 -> 1.9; 27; 25.9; 26.3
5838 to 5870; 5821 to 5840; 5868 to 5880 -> 1.0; 27.1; 26.1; 26.6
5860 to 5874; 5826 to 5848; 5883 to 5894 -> -1.0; 26.5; 22.8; 24.3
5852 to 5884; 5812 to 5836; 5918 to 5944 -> 0.6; 26.6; 25.9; 26.3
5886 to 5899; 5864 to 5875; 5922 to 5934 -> 2.2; 26.3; 25.4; 26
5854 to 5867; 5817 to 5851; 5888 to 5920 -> 0.0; 26.5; 23.6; 25.4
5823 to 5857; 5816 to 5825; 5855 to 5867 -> -0.5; 26.5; 25.4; 26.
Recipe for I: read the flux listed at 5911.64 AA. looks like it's 25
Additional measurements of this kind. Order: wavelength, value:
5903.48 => 24.7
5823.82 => 27.9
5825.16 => 28.1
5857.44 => 25.2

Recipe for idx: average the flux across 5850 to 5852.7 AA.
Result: 25.8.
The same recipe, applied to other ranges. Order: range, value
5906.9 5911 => 25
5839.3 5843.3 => 26.3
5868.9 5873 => 26.7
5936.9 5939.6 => 27.2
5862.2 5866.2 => 25.5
